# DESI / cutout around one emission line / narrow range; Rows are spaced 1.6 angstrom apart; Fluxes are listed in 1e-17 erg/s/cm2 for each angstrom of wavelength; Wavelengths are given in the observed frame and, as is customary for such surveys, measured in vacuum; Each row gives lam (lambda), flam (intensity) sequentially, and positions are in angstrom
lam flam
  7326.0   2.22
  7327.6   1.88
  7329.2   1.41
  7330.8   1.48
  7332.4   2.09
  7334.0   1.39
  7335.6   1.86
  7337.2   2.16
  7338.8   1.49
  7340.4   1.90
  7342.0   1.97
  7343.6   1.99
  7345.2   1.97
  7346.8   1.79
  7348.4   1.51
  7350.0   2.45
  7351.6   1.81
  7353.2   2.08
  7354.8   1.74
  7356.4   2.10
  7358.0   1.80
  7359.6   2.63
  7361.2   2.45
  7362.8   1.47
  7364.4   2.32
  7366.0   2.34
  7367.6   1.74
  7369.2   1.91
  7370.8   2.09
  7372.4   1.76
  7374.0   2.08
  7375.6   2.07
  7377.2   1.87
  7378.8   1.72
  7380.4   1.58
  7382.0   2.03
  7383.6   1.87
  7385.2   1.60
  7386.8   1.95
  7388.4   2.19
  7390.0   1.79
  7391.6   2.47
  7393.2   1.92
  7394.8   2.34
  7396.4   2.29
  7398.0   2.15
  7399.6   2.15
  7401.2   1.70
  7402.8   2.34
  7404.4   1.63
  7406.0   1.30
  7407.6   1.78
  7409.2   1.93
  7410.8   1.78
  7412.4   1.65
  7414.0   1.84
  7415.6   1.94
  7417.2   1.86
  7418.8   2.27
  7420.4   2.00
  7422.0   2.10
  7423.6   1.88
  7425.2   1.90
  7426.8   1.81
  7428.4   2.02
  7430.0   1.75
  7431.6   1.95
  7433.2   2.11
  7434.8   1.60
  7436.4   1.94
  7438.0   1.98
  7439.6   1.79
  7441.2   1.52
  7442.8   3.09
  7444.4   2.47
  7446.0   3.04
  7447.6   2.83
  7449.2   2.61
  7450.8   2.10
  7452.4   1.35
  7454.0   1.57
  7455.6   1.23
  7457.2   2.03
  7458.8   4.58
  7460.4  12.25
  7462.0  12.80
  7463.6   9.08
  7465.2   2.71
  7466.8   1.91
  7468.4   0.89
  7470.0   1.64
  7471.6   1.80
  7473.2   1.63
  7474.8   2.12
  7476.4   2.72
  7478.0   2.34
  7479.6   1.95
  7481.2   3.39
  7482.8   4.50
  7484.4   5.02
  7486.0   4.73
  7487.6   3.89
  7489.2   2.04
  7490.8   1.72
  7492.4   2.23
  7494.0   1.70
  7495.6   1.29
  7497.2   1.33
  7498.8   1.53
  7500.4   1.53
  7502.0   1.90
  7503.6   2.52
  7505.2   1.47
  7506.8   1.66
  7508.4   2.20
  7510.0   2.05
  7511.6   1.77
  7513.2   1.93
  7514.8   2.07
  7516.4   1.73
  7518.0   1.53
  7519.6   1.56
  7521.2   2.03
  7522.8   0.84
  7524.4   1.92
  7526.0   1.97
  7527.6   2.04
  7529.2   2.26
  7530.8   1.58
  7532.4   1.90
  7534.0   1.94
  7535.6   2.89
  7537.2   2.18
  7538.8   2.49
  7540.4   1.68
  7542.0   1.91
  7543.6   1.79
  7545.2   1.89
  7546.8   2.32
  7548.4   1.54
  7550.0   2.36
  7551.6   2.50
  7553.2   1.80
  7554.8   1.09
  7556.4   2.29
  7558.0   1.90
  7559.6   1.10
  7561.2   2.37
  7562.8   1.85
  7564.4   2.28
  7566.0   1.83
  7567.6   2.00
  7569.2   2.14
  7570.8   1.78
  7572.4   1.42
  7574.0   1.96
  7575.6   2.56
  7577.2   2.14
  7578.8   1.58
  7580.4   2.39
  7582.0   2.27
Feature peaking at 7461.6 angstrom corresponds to H-alpha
